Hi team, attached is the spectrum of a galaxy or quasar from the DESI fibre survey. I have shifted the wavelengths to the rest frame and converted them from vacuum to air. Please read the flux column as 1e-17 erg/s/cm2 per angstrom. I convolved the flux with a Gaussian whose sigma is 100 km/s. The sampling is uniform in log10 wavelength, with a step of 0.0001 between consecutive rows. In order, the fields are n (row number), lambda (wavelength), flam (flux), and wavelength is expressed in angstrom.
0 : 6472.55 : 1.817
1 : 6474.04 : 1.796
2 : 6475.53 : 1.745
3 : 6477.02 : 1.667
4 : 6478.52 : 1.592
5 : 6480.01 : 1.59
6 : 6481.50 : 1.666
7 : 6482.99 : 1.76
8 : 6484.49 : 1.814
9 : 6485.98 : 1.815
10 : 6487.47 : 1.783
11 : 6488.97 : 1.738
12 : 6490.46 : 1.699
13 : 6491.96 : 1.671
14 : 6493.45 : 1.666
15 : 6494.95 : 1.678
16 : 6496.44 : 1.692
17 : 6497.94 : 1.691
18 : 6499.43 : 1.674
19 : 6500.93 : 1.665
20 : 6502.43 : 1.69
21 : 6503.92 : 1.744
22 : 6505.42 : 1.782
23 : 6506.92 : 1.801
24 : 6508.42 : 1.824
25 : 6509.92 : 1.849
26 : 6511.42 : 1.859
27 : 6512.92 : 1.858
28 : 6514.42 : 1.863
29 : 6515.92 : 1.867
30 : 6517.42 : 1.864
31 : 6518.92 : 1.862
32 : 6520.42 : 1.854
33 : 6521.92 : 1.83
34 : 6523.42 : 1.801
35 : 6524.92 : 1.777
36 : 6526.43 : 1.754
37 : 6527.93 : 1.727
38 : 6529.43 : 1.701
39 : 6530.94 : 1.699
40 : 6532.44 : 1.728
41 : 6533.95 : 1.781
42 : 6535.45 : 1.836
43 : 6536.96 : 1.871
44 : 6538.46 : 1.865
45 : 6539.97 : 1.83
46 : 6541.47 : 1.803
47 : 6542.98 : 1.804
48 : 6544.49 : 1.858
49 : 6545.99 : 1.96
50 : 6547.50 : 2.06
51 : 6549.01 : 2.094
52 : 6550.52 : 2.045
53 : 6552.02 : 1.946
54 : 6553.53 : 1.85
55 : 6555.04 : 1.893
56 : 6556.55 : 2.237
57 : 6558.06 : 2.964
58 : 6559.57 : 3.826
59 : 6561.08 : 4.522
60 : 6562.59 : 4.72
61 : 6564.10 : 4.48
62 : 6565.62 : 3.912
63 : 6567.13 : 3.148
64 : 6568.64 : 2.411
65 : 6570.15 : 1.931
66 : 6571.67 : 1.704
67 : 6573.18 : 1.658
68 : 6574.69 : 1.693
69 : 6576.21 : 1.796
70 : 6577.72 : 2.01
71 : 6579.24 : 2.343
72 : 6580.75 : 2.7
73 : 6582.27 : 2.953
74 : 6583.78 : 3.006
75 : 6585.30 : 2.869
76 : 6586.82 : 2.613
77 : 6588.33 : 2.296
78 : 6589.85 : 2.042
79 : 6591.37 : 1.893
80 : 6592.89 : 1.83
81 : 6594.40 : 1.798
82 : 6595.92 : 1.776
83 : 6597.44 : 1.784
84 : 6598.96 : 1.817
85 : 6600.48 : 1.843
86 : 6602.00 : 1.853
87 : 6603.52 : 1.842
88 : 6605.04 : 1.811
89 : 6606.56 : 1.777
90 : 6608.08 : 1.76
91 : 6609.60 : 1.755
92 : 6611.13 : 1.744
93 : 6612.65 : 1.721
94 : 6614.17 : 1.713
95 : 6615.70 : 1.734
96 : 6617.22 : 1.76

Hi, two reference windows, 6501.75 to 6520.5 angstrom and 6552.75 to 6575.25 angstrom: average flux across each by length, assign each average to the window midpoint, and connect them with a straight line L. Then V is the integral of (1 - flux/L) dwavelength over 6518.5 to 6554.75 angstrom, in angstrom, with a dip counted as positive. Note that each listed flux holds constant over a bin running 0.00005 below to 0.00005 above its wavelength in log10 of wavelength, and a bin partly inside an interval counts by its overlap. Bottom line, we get 7.4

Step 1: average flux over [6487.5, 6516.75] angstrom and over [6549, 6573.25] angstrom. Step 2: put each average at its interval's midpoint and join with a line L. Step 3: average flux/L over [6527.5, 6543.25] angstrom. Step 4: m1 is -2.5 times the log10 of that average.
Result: 0.30 mag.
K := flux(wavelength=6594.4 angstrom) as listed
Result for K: 1.798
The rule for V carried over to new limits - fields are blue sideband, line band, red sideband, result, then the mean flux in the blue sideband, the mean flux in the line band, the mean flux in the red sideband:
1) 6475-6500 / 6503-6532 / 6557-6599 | 2.77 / 1.7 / 1.8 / 2.6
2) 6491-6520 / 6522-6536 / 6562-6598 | 1.62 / 1.77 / 1.76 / 2.47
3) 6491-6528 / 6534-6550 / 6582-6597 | 0.68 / 1.77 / 1.9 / 2.28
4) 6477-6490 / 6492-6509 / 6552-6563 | 2.50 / 1.72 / 1.72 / 3.01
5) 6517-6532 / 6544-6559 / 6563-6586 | 0.78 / 1.78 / 2.12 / 2.61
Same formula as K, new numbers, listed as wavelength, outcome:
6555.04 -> 1.893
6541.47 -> 1.803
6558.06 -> 2.964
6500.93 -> 1.665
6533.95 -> 1.781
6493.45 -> 1.666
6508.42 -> 1.824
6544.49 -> 1.858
